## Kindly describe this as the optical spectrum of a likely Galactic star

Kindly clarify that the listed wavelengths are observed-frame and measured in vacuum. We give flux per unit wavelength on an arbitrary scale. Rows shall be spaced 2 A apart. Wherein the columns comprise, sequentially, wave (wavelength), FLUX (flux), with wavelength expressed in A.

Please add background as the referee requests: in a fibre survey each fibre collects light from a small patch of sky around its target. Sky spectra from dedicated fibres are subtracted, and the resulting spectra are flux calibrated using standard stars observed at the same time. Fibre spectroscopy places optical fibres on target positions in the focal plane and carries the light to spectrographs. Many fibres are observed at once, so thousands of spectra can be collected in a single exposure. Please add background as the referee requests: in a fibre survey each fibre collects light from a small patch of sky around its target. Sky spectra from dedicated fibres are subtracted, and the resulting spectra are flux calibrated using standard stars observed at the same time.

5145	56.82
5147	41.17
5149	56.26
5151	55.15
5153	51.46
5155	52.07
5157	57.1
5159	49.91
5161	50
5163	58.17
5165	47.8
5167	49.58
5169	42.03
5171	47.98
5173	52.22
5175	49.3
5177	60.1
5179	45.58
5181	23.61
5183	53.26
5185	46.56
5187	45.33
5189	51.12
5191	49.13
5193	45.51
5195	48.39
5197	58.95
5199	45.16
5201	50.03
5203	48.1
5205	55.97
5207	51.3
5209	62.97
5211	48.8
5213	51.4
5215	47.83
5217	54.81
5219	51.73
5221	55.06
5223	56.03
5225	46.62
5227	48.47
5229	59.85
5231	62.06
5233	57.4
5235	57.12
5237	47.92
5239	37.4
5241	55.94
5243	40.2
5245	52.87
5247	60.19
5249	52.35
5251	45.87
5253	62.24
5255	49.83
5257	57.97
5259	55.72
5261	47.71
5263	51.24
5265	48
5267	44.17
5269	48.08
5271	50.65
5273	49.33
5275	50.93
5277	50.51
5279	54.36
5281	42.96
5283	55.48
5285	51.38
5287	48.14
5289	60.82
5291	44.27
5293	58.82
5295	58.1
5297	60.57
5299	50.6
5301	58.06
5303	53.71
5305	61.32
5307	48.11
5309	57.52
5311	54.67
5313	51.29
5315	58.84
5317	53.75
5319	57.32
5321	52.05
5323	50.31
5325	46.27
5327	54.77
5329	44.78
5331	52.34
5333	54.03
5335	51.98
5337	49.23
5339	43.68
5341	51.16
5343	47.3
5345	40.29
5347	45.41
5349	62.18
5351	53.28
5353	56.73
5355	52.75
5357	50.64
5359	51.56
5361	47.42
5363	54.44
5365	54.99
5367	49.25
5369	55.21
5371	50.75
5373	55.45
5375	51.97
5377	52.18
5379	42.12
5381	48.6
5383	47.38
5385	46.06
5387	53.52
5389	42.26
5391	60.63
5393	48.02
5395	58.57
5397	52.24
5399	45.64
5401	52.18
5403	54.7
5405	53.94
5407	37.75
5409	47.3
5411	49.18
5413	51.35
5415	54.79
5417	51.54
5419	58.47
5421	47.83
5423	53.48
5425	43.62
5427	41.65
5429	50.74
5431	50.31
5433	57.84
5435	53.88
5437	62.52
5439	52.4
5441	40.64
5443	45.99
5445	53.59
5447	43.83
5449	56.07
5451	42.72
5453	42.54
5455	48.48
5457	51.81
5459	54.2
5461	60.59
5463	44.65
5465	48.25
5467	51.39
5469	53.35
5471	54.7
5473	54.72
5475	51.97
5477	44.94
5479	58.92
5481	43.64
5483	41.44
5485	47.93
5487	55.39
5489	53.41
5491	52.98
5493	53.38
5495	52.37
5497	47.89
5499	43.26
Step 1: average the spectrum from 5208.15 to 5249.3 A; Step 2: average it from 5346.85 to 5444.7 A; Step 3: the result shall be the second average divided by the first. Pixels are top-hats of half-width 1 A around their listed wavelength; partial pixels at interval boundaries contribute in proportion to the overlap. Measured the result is 0.97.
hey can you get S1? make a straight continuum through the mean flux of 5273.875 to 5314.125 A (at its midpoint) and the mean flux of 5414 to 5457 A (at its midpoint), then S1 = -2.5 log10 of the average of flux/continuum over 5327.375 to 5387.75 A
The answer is 0.031 mag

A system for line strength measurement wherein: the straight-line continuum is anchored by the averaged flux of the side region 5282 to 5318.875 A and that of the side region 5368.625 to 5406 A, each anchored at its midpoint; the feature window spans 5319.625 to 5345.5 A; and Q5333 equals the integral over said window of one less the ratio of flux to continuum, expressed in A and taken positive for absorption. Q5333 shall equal 2.0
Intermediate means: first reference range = 54.8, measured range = 49.4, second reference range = 51.1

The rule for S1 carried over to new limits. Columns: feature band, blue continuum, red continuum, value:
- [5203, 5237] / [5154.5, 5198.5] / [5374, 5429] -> -0.10 mag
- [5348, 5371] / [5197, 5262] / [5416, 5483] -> -0.04 mag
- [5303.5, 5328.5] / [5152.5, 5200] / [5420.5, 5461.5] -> -0.08 mag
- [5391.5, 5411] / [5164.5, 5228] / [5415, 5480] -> 0.01 mag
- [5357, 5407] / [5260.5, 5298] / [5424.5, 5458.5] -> -0.02 mag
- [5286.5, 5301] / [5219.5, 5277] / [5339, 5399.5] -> -0.07 mag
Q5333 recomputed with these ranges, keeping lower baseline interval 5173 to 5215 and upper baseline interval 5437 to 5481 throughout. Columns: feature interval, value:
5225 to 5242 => -1.1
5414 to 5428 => 0.0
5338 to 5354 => 0.0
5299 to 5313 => -1.4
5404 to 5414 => 0.5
